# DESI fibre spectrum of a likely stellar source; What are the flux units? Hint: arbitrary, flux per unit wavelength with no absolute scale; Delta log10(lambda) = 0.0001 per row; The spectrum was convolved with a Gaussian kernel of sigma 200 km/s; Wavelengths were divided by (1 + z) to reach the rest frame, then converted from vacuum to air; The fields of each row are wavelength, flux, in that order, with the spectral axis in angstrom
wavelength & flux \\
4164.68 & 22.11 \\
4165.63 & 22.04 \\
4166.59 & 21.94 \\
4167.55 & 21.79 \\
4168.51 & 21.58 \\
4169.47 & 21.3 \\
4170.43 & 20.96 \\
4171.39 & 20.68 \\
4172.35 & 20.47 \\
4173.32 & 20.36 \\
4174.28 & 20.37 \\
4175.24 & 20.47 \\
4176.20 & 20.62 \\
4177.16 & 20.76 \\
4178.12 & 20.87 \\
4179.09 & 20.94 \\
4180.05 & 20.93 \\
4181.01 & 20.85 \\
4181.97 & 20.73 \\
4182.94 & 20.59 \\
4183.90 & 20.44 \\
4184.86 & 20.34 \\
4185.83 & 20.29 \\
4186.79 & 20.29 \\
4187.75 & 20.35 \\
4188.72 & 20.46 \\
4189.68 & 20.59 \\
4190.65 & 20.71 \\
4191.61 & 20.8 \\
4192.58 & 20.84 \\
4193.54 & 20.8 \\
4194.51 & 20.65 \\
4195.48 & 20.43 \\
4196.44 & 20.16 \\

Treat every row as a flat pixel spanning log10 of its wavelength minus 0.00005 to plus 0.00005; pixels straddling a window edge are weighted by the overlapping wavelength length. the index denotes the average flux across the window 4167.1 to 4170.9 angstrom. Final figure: 21.4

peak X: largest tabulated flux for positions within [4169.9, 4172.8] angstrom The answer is 20.96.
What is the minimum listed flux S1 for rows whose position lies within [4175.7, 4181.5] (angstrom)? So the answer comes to 20.62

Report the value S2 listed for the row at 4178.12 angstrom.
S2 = 20.87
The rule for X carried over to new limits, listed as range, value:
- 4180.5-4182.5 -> 20.85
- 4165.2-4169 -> 22.04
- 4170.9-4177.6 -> 20.76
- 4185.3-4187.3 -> 20.29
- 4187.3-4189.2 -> 20.46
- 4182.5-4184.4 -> 20.59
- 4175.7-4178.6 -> 20.87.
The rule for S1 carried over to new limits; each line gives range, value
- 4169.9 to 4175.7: 20.36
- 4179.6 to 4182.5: 20.73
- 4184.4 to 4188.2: 20.29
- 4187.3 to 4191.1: 20.35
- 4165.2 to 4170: 21.3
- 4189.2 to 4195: 20.59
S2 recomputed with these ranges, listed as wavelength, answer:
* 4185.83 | 20.29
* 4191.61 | 20.8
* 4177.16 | 20.76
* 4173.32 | 20.36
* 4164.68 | 22.11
